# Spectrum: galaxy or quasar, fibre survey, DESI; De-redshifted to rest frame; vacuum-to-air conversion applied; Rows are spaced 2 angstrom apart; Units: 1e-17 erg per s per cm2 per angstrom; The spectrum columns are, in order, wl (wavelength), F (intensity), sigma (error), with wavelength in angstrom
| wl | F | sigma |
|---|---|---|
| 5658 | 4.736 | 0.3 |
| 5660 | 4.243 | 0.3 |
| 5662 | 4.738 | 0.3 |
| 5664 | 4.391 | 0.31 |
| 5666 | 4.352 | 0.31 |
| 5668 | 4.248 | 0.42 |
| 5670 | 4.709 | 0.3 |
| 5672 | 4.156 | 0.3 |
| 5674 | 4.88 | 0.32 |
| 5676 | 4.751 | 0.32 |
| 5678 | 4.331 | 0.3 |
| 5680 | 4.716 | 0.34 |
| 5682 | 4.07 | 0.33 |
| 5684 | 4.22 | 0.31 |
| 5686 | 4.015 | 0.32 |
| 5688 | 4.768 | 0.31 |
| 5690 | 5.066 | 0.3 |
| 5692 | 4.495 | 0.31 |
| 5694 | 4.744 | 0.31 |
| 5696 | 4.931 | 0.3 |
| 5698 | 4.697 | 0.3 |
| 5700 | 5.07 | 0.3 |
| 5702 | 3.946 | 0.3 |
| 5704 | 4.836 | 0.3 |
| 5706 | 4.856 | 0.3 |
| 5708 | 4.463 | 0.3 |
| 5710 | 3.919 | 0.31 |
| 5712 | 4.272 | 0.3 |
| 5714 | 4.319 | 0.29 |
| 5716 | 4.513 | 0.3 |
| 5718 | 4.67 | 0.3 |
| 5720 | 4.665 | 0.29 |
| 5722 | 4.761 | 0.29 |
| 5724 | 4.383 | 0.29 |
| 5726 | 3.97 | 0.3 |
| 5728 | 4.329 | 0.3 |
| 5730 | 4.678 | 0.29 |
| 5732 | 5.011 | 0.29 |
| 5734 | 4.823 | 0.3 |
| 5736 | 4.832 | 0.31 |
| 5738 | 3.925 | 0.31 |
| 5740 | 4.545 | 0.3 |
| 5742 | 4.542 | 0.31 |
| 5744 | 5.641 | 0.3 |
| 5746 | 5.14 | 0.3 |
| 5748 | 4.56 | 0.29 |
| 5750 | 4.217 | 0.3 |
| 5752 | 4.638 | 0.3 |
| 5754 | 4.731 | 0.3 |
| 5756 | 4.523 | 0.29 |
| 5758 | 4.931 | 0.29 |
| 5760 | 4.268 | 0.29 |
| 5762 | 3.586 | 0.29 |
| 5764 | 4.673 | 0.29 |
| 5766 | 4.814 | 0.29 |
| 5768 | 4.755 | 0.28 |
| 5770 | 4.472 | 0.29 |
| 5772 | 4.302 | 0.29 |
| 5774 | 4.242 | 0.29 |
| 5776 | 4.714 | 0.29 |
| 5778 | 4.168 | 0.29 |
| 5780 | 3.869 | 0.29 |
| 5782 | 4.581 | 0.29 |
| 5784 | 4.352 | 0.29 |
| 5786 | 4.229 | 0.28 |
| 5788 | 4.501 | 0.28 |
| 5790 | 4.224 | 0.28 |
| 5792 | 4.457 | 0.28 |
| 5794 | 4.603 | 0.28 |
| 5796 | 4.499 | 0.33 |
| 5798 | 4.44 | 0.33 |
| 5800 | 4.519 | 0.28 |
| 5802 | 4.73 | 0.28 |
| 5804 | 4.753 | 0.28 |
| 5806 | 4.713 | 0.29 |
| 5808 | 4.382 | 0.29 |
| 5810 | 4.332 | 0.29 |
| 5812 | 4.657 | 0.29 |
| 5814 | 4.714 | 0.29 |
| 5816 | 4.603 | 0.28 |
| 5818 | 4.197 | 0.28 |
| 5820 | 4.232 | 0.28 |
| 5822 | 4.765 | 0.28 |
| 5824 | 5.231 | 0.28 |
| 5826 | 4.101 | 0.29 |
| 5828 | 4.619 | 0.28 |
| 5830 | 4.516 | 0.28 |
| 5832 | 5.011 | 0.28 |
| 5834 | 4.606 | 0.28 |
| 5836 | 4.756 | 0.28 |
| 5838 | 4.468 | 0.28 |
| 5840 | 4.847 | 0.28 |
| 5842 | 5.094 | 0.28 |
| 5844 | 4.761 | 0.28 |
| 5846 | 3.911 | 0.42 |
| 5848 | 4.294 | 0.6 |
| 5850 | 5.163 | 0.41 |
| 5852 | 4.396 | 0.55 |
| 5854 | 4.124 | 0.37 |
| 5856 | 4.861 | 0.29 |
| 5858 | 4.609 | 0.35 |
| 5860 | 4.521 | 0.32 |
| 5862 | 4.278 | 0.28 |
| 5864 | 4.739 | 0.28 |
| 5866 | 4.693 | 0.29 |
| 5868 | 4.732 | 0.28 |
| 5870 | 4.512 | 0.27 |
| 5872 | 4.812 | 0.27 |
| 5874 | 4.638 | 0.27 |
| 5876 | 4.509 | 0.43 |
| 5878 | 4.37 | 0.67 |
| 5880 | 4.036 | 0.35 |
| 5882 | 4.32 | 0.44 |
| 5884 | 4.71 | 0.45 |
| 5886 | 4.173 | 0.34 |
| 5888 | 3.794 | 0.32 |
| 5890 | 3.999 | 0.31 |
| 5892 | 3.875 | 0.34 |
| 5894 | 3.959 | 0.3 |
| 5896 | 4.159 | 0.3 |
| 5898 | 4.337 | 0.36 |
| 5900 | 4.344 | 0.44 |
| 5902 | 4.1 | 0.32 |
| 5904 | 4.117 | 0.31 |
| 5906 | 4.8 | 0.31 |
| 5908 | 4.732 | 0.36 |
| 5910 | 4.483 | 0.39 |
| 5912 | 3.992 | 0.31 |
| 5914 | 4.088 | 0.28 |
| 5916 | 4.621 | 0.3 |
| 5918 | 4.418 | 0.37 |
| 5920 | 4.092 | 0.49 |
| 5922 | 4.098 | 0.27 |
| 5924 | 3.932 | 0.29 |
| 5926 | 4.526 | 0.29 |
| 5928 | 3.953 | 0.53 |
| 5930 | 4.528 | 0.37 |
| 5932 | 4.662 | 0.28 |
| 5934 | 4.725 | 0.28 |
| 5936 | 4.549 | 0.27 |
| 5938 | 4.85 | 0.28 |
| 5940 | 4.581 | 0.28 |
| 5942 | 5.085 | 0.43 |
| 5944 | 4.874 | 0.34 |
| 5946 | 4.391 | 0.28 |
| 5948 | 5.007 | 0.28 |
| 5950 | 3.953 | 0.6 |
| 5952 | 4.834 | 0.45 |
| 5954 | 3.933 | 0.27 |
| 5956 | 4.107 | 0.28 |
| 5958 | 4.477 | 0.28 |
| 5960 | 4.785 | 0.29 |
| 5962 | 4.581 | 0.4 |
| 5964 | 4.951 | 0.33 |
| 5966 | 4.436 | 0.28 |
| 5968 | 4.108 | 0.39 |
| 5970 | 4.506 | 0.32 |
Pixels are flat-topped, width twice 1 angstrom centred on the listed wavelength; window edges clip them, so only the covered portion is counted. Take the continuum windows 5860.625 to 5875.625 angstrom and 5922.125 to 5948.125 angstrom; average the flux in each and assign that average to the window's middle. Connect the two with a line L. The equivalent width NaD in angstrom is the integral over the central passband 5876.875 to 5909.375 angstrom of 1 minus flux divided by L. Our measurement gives 2.51 angstrom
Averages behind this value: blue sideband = 4.62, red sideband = 4.56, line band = 4.24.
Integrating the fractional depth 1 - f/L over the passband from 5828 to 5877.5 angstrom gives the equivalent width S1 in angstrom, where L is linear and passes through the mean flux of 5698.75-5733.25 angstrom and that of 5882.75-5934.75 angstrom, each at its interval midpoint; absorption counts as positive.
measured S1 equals -3.1 angstrom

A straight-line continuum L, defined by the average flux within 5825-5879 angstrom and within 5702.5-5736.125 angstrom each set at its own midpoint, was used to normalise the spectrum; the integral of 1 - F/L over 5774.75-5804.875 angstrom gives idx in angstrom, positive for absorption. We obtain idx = 0.8 angstrom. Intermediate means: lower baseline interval 4.53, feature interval 4.44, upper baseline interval 4.59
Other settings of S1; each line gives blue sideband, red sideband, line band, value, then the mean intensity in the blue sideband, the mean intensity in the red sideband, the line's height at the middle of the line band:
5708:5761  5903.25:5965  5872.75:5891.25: 0.9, 4.57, 4.48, 4.5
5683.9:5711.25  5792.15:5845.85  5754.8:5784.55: 1.1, 4.58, 4.61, 4.6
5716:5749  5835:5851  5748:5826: 2.9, 4.65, 4.66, 4.66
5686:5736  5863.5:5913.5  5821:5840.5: -1.2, 4.58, 4.35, 4.43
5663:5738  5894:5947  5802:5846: -1.5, 4.53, 4.42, 4.47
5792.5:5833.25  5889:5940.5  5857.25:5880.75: -0.5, 4.58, 4.33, 4.44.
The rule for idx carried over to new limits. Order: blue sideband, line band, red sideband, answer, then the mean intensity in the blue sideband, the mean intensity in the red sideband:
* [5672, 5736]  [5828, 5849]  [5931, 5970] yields -0.3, 4.55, 4.57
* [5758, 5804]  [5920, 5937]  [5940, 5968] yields 0.7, 4.43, 4.55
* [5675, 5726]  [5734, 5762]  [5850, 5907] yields -0.8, 4.53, 4.39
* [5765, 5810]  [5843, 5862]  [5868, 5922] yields -0.6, 4.47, 4.31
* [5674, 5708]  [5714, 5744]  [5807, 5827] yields 0.0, 4.6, 4.52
